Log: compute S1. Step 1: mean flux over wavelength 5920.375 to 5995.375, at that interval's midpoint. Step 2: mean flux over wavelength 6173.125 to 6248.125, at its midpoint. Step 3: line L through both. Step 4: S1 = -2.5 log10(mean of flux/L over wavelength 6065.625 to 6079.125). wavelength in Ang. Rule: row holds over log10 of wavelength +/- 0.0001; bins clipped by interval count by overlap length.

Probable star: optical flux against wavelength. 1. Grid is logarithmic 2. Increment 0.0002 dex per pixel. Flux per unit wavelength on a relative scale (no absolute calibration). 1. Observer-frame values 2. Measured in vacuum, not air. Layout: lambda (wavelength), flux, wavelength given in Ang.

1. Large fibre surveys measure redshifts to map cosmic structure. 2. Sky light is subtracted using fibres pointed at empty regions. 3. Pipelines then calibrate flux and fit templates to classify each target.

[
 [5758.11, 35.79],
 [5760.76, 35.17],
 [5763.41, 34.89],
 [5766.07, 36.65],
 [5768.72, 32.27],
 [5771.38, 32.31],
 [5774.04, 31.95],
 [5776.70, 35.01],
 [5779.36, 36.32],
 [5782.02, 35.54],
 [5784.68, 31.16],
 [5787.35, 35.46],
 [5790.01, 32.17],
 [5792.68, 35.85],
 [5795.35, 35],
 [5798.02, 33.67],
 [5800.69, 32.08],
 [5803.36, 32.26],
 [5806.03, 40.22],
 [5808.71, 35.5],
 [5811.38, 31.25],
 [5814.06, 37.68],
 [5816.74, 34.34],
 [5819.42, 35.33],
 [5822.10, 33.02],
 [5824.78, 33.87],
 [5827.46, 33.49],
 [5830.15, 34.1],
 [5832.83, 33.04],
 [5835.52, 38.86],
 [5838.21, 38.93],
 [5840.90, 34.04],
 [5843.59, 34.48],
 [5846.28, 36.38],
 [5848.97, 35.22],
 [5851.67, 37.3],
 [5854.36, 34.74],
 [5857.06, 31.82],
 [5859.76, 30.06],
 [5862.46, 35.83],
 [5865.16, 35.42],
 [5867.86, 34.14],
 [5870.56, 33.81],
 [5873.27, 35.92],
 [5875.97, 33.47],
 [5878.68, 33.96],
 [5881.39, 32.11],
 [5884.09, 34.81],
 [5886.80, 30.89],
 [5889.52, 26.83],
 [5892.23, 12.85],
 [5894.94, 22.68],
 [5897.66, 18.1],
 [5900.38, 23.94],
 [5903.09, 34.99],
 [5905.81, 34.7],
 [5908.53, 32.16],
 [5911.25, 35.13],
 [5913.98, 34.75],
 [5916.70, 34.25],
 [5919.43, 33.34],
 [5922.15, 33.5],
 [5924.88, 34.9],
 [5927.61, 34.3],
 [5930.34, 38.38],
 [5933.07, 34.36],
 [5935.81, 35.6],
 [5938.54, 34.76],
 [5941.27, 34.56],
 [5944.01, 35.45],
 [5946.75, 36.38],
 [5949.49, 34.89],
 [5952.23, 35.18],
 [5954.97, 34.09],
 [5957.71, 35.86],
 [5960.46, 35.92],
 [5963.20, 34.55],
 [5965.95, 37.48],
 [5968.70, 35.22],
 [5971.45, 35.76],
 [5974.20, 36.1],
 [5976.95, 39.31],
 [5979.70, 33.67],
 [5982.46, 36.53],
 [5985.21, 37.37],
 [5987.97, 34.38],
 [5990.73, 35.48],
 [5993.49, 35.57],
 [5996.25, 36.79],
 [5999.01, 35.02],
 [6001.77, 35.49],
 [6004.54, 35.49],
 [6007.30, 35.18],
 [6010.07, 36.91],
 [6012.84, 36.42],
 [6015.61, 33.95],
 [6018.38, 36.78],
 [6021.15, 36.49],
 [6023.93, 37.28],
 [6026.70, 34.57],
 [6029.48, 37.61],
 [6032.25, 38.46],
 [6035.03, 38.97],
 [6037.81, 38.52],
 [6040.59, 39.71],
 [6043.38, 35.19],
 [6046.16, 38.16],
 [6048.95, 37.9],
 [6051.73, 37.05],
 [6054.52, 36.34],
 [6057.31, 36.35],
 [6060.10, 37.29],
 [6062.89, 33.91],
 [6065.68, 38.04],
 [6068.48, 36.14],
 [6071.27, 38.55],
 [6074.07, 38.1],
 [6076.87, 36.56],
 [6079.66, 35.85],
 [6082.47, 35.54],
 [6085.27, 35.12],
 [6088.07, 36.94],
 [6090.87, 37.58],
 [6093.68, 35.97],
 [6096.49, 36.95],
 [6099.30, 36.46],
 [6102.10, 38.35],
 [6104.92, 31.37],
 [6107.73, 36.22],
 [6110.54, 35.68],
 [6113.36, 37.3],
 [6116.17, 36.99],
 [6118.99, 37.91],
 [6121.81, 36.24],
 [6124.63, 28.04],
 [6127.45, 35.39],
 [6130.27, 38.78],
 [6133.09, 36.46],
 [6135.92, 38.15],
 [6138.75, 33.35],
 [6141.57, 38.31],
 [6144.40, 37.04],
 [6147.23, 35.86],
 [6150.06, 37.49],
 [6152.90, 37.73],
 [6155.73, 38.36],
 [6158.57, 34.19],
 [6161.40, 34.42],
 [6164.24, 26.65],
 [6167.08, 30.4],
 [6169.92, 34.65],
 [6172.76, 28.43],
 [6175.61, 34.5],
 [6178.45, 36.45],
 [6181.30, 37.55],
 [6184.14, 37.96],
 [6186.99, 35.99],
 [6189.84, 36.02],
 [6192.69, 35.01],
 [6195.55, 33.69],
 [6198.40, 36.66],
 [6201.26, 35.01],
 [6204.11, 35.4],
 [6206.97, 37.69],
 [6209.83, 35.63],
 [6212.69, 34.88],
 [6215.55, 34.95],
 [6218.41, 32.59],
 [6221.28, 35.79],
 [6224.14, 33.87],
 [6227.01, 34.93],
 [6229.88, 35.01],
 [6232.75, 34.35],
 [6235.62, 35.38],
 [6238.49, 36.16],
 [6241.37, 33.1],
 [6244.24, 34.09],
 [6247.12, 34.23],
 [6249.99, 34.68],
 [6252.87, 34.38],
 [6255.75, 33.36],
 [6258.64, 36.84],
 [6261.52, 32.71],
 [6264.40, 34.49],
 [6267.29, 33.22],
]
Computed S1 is -0.06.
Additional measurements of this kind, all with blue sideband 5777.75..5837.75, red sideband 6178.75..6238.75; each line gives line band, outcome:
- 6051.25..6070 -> -0.04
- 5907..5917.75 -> 0.02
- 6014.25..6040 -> -0.06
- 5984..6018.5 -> -0.02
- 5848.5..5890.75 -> 0.04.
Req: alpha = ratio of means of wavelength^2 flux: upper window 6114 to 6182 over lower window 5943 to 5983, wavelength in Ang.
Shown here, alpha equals 1.04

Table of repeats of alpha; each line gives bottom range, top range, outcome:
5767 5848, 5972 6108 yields 1.14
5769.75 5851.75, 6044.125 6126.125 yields 1.15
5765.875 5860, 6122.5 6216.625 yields 1.15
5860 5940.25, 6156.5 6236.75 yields 1.19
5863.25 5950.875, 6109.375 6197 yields 1.18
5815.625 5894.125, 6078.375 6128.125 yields 1.17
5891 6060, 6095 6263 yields 1.08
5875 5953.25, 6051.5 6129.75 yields 1.19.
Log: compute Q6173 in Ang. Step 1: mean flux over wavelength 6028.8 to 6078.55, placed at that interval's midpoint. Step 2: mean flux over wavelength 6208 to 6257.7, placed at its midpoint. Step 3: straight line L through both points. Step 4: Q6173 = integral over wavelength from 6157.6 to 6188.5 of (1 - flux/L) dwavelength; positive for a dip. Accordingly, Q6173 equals 1.5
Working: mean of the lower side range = 37.4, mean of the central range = 33.8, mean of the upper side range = 34.6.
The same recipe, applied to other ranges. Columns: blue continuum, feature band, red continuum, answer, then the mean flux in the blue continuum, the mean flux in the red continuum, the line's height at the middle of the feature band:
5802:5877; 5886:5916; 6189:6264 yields 5.9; 34.8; 34.8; 34.8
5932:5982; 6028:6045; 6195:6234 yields -1.3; 35.5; 35.1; 35.4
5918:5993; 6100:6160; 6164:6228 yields -2.2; 35.5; 34.7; 34.9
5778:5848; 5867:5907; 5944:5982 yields 6.6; 34.8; 35.7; 35.2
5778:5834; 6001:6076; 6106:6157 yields -2.2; 34.4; 36.4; 35.8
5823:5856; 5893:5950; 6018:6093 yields 5.2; 35.3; 37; 35.9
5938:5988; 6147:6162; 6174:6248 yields -0.5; 35.7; 35.3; 35.4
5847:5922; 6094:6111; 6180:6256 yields -1.0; 31.7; 35.1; 33.9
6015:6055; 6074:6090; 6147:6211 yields 0.1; 37.2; 35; 36.5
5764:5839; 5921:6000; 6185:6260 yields -2.0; 34.5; 35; 34.7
